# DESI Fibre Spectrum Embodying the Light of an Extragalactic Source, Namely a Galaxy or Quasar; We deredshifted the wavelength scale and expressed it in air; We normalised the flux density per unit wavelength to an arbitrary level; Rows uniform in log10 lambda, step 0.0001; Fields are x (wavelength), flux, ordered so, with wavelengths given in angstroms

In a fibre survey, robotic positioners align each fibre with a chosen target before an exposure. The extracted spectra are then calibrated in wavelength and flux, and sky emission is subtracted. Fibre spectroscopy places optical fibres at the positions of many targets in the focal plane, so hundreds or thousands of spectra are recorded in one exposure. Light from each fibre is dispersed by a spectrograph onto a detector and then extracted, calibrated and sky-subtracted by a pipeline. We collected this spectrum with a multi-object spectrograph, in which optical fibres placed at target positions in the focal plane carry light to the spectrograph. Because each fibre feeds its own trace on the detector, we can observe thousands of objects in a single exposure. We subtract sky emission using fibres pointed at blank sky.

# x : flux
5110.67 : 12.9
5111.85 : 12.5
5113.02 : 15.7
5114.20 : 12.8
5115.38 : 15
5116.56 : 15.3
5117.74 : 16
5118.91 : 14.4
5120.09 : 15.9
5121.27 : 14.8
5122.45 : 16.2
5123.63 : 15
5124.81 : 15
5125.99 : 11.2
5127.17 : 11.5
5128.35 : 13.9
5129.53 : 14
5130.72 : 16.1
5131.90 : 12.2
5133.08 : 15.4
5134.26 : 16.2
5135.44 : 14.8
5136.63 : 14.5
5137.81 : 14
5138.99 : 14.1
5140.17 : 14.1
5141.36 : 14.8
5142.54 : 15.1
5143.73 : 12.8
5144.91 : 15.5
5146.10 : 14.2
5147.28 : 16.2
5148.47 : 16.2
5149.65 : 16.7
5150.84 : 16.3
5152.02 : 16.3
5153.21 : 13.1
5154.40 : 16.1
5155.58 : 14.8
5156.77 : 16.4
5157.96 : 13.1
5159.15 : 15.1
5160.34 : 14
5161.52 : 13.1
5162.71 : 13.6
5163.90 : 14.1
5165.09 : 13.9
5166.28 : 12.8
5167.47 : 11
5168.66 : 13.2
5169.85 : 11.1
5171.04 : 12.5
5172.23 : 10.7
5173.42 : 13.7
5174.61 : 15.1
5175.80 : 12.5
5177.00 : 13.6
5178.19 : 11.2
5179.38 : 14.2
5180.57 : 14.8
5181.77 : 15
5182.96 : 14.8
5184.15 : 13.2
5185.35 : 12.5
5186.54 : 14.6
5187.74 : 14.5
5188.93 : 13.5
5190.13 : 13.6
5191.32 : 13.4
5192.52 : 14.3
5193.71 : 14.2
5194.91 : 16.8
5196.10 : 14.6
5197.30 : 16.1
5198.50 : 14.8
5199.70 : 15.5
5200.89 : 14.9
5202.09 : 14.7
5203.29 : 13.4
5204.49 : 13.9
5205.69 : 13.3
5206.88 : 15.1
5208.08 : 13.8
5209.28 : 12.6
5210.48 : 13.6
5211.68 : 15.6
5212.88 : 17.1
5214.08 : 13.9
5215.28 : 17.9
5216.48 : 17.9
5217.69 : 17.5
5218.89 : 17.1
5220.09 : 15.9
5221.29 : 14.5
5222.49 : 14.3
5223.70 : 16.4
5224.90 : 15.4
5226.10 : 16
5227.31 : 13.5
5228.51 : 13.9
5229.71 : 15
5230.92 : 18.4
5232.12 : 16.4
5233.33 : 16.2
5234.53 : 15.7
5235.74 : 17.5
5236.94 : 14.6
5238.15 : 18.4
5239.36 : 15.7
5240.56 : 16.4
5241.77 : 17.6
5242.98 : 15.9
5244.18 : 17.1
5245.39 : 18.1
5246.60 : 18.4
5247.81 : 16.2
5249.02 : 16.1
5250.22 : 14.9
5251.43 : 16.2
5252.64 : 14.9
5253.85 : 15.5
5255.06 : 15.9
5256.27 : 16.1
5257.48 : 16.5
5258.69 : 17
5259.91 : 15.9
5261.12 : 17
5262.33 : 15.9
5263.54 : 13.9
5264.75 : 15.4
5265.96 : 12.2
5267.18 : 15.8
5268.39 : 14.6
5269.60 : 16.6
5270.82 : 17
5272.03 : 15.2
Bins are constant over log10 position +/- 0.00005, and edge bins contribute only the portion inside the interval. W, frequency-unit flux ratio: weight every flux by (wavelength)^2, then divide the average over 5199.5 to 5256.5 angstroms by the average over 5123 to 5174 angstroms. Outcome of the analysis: 1.1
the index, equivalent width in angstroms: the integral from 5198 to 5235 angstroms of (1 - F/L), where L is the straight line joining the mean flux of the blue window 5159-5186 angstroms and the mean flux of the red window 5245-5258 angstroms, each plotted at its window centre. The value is -0.9 angstroms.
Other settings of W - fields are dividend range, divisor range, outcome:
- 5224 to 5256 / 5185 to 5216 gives 1.12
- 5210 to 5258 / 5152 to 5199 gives 1.19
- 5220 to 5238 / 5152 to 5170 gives 1.16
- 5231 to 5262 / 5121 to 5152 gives 1.17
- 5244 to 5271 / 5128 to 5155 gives 1.12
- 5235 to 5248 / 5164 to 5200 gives 1.26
